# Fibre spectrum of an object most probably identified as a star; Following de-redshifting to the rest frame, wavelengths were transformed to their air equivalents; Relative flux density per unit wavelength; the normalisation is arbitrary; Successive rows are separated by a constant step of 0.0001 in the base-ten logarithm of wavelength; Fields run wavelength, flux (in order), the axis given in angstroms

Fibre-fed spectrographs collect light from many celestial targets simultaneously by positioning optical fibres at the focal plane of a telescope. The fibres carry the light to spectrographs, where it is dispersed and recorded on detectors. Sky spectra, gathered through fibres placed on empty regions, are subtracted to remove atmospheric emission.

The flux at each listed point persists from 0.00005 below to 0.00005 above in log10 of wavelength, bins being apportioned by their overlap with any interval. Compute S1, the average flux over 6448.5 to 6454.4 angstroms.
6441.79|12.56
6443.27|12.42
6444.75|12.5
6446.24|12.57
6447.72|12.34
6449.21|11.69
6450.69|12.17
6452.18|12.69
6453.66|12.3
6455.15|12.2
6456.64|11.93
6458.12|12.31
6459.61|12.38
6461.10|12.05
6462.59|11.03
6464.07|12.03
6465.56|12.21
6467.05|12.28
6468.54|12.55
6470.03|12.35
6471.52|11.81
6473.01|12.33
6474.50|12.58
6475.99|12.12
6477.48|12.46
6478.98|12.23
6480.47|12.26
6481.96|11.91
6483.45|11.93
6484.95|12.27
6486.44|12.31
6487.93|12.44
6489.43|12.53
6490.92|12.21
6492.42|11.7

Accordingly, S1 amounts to 12.2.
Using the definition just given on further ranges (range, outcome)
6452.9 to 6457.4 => 12.2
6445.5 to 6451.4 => 12.2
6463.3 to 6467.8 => 12.2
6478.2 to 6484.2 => 12.1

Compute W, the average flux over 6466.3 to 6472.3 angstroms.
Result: 12.2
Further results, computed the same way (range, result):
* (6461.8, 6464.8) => 11.6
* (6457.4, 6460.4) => 12.3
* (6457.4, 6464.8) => 12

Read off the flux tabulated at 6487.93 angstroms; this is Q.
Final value 12.44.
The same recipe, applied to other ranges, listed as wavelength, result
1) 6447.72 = 12.34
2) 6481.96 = 11.91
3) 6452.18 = 12.69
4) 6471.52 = 11.81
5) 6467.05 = 12.28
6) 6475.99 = 12.12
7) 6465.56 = 12.21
